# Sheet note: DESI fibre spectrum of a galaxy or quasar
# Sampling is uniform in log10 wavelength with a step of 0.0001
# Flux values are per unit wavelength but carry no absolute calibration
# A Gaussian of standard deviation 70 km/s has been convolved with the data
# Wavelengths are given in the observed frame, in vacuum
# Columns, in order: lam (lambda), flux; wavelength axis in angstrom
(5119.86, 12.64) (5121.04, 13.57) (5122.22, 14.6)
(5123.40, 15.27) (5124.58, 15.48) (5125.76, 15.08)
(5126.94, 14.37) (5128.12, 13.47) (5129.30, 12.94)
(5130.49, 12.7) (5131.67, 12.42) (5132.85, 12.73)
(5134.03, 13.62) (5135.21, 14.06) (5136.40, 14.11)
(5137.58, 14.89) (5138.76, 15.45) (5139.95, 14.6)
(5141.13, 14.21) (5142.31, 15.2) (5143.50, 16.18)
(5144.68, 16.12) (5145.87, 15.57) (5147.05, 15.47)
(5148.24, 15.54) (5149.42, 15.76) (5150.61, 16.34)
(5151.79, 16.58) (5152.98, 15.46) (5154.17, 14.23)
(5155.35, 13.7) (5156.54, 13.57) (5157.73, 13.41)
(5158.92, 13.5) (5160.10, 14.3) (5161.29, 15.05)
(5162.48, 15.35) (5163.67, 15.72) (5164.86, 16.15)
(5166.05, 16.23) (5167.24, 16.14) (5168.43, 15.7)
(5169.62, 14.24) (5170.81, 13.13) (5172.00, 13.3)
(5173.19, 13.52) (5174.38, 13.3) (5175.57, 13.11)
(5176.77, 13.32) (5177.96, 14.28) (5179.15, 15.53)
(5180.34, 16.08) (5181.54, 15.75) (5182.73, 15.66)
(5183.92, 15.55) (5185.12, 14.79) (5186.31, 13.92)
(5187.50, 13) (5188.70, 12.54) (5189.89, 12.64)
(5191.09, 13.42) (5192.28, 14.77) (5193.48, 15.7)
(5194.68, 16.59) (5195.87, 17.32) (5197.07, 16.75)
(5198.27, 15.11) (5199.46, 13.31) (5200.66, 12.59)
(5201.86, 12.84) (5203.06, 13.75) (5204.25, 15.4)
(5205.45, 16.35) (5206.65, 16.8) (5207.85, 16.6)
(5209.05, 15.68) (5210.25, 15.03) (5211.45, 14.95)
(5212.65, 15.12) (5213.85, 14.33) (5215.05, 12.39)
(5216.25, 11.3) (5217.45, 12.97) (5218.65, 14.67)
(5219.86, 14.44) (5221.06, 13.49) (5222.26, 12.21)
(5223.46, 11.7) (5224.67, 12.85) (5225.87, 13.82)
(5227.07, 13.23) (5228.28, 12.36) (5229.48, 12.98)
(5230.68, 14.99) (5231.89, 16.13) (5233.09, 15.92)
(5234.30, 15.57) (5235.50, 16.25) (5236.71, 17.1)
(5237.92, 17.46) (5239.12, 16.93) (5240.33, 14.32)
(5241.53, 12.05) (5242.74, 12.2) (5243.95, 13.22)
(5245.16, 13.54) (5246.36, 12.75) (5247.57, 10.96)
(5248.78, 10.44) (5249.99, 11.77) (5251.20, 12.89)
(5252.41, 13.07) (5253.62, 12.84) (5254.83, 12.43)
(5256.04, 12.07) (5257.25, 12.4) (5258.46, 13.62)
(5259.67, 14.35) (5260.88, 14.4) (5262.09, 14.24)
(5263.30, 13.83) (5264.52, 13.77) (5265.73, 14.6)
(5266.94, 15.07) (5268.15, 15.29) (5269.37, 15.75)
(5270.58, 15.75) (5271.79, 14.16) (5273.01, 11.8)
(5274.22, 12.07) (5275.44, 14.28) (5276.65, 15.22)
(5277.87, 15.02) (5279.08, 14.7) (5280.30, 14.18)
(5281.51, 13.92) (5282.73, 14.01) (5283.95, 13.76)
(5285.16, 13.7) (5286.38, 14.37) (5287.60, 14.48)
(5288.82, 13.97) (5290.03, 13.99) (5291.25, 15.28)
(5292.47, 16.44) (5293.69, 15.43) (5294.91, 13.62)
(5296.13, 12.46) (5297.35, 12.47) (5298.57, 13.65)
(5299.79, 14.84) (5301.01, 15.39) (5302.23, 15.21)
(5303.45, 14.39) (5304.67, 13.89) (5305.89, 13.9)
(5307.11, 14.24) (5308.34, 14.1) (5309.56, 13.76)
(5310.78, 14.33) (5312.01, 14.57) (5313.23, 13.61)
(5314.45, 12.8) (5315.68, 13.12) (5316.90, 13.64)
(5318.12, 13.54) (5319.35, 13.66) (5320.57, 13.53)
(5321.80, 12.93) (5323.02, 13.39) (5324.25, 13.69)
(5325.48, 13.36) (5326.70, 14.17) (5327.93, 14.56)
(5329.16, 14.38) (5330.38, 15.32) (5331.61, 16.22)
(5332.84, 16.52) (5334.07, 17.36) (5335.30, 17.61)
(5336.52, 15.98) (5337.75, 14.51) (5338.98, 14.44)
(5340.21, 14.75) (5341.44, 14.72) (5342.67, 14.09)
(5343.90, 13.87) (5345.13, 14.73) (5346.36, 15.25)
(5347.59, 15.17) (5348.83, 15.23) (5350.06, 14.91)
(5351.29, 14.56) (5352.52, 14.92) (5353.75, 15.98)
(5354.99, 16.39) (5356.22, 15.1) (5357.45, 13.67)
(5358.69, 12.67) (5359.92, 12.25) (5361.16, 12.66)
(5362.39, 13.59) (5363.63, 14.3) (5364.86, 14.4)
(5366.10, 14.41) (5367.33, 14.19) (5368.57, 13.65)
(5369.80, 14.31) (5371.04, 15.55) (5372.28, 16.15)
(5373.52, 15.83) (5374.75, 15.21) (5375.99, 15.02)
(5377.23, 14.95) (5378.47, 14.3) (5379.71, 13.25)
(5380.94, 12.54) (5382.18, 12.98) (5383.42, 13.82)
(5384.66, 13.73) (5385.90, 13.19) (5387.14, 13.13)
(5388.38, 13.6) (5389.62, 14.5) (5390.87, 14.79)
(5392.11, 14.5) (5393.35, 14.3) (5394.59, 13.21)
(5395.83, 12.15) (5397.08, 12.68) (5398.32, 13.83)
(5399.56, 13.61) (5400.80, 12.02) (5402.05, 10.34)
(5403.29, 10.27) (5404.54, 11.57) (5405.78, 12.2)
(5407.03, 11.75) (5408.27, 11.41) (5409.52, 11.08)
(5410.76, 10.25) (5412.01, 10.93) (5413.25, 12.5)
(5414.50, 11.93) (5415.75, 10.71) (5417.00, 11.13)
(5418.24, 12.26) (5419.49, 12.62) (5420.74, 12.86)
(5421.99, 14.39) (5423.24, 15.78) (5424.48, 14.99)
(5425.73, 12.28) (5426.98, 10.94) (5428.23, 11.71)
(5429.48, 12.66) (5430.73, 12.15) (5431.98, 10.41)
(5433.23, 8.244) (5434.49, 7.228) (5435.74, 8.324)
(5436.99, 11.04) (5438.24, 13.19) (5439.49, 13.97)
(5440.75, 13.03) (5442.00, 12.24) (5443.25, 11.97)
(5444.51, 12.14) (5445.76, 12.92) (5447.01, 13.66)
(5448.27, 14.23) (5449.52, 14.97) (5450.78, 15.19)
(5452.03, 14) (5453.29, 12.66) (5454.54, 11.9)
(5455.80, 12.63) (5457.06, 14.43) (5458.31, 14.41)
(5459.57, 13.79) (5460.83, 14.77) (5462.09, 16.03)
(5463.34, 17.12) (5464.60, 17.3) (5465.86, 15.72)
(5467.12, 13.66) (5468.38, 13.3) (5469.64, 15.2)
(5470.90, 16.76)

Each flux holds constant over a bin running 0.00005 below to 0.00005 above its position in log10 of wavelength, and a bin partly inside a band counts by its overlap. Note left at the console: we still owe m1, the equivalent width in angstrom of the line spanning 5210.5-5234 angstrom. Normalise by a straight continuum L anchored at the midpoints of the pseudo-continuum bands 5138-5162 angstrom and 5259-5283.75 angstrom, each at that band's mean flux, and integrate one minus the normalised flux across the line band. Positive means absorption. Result 1.4 angstrom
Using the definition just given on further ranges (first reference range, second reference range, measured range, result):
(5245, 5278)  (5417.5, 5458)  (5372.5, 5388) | -1.4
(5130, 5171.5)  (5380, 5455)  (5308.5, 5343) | -3.1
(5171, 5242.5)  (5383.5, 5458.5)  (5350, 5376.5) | -3.0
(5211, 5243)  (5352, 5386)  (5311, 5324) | 0.7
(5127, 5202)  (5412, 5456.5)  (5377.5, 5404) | -1.0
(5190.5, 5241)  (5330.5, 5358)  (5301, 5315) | 0.9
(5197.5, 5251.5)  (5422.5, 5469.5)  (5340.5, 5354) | -1.3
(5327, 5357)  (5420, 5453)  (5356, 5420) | 3.5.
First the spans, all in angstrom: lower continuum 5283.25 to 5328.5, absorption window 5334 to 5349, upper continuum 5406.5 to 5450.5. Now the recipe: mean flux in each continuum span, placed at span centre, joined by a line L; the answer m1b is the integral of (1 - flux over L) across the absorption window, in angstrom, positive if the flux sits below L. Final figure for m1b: -1.9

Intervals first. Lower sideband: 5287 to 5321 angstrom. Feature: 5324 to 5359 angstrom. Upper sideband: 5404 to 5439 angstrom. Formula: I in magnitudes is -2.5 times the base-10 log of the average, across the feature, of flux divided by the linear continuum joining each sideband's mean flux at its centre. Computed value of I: -0.13 mag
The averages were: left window 14.1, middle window 15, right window 11.7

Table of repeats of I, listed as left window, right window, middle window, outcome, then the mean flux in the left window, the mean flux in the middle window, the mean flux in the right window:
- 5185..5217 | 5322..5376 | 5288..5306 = 0.02 mag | 14.5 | 14.3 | 14.7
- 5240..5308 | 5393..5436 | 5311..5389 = -0.13 mag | 13.8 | 14.4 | 11.9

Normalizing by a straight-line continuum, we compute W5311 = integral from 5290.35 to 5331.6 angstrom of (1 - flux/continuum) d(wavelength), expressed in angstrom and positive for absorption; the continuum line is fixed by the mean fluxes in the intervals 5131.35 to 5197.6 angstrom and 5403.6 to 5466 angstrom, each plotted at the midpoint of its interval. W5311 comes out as -1.4 angstrom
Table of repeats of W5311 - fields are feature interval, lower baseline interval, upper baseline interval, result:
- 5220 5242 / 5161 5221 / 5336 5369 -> 0.24 angstrom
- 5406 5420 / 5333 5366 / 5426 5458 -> 1.63 angstrom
